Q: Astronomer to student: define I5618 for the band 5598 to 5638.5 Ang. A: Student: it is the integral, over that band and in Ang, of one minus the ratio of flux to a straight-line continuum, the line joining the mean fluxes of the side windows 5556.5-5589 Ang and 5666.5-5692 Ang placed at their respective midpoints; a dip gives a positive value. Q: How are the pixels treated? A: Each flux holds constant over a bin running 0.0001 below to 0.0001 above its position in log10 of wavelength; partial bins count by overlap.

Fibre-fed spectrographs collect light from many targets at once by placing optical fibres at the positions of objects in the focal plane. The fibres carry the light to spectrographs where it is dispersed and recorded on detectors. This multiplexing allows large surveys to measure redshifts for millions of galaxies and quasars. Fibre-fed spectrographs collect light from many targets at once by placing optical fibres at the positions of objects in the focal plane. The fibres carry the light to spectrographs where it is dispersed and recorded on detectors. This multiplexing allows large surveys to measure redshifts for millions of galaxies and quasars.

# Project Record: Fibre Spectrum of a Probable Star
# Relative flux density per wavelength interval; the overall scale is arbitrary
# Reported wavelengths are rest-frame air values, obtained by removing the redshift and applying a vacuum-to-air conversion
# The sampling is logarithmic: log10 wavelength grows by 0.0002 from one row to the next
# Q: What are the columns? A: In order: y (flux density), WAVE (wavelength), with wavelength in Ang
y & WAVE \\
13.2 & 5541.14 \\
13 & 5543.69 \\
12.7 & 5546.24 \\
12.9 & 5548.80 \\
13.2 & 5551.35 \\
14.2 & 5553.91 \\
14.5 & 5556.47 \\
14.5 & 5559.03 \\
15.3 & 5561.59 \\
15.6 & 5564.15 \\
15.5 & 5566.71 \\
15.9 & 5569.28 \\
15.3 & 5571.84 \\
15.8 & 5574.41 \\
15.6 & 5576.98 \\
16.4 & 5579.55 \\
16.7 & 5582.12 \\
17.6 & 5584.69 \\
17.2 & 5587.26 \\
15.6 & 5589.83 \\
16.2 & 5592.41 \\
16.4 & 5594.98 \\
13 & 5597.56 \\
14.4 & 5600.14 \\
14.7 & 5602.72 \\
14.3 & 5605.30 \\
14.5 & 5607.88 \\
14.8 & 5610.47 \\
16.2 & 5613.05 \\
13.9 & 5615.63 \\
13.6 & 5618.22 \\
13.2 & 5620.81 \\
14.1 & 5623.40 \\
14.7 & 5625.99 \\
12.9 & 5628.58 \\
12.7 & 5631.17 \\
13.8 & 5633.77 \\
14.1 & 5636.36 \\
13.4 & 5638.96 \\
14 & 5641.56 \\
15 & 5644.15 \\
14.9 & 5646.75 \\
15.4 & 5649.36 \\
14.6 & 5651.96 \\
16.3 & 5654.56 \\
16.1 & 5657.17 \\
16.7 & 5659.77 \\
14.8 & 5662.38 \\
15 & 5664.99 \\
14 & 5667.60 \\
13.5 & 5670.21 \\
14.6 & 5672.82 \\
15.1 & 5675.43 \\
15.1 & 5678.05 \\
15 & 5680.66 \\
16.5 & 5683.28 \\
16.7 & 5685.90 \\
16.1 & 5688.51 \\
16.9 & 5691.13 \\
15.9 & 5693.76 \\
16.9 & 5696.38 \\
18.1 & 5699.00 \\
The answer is 4.1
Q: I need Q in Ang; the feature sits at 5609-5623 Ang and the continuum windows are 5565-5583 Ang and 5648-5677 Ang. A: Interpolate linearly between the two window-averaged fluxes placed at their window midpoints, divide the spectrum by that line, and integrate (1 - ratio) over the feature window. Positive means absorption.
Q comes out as 1.1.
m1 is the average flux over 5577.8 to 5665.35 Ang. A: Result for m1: 14.9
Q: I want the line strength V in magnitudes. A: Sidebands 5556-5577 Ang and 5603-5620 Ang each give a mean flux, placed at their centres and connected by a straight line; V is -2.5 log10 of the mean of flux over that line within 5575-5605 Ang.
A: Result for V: -0.059 mag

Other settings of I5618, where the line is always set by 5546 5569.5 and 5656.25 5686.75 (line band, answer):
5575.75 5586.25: -1.44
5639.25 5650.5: 0.26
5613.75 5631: 1.32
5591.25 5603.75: -0.19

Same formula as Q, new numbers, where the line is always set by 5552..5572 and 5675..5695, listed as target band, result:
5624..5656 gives 2.6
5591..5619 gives 1.1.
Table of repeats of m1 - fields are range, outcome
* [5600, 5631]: 14.2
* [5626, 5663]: 14.6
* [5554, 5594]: 15.8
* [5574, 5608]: 15.6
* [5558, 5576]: 15.4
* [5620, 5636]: 13.6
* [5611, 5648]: 14.1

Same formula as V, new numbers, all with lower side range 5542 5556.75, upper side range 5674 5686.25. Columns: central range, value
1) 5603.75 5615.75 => -0.033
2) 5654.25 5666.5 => -0.032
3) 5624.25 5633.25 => 0.093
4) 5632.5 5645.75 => 0.060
